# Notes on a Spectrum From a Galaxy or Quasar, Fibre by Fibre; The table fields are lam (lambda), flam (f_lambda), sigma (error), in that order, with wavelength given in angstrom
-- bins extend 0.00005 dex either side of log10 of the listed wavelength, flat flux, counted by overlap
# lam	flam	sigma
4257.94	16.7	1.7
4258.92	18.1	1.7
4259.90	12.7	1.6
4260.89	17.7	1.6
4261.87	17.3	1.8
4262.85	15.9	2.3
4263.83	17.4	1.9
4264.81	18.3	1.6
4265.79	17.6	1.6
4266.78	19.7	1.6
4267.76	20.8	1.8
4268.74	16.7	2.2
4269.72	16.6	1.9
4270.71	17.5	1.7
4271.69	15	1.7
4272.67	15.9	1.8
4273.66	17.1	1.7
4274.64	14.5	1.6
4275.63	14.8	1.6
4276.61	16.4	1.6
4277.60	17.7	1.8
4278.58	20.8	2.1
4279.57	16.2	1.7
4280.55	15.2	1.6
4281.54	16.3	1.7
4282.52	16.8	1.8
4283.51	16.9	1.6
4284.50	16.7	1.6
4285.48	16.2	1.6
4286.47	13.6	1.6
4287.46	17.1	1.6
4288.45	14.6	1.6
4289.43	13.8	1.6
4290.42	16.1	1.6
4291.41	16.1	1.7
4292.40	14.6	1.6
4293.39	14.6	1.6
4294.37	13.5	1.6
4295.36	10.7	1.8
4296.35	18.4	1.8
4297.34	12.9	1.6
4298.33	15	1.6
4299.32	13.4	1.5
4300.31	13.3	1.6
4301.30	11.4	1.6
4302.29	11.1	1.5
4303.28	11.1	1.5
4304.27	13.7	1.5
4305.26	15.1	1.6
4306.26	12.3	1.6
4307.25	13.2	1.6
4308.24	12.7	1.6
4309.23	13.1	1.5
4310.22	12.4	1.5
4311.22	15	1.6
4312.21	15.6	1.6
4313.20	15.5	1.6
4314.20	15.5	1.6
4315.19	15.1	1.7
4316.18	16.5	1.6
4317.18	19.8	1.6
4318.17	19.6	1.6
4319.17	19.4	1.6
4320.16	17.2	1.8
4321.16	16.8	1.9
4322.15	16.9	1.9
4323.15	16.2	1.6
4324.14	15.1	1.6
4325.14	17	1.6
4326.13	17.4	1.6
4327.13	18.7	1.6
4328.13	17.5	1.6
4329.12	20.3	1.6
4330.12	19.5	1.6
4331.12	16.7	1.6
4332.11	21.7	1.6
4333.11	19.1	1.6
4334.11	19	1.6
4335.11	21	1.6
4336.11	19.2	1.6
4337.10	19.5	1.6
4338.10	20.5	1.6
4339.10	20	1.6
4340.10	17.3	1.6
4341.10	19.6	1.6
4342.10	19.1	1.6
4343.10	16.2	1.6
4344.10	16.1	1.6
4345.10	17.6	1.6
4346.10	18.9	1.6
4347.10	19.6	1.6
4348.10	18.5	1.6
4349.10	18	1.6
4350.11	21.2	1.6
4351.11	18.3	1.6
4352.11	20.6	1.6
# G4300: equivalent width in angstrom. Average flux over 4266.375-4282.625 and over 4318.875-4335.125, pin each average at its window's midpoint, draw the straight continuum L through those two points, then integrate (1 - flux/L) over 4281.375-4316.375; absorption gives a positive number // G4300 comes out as 6.1 angstrom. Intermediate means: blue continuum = 16.9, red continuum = 18.1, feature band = 14.4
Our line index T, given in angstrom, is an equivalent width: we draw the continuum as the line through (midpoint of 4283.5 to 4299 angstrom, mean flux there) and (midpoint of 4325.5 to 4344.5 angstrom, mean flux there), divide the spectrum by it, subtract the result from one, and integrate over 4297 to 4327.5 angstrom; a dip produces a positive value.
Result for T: 3.3 angstrom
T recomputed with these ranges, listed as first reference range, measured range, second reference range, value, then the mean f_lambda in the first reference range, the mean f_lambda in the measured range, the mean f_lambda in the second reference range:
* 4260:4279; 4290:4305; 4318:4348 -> 3.36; 17.1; 13.7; 18.4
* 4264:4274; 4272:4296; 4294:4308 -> -0.29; 17.5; 15.7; 13.2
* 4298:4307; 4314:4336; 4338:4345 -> -2.87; 12.9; 18.1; 18.2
